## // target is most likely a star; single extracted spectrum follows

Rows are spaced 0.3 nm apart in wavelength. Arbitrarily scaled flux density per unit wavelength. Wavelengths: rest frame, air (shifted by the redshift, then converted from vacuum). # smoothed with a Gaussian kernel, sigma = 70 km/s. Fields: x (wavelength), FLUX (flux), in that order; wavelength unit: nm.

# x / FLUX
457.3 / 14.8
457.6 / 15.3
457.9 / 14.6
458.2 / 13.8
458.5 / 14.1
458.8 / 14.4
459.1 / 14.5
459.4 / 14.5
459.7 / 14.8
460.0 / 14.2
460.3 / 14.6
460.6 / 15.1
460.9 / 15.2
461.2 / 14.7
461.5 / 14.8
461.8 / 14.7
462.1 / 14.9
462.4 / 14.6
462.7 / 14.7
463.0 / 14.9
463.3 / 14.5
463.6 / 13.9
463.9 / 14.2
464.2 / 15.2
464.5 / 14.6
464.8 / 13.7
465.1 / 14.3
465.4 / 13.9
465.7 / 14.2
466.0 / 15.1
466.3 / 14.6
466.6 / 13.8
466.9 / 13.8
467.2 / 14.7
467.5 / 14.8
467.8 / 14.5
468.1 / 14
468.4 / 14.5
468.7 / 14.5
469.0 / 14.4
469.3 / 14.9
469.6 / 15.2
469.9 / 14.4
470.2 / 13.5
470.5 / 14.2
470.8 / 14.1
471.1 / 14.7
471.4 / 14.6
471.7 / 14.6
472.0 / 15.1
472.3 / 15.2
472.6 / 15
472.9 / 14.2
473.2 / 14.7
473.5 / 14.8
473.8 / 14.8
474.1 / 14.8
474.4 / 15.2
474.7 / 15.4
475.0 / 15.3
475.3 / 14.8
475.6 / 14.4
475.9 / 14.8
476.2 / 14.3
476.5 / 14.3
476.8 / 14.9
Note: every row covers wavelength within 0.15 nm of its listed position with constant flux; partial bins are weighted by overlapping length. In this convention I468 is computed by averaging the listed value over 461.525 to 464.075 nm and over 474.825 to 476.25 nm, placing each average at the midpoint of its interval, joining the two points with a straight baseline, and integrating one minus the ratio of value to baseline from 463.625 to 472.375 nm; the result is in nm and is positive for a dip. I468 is 0.12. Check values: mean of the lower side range 14.6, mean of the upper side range 14.8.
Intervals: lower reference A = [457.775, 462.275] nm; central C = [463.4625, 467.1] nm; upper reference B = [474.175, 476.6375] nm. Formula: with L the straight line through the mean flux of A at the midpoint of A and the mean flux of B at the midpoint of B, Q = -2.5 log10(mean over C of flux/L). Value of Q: 0.03 mag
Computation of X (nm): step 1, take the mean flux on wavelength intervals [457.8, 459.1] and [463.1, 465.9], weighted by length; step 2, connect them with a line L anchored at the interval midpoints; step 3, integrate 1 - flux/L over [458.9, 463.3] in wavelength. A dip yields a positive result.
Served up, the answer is -0.14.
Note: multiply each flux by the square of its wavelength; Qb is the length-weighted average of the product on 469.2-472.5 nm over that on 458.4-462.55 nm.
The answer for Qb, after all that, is 1.04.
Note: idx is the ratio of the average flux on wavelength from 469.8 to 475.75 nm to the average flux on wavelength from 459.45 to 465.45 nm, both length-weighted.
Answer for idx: 1.0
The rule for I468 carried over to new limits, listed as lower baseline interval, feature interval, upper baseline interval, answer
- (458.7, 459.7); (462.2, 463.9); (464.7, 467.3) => -0.02 nm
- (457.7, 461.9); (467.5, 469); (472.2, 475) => 0.04 nm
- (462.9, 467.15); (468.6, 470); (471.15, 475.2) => -0.01 nm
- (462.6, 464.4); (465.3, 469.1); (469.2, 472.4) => 0.05 nm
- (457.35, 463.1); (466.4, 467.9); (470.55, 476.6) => 0.04 nm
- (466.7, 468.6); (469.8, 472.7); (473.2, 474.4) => 0.02 nm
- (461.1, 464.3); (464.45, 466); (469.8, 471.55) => 0.03 nm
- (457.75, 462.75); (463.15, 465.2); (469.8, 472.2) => 0.03 nm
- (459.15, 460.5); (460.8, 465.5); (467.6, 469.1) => -0.02 nm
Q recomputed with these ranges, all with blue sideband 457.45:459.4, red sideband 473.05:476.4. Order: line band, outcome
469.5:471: 0.04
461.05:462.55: -0.02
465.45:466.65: 0.01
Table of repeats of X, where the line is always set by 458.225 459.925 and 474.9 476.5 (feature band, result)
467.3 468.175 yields 0.00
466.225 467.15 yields 0.03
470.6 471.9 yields 0.01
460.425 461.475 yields -0.04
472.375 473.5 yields -0.01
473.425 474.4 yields -0.02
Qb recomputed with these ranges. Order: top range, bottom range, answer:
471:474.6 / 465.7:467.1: 1.06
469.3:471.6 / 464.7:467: 1.04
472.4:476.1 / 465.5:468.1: 1.06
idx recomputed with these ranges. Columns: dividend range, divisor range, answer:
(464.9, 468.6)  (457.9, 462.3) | 0.98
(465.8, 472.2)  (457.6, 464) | 0.99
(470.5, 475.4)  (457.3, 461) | 1.02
